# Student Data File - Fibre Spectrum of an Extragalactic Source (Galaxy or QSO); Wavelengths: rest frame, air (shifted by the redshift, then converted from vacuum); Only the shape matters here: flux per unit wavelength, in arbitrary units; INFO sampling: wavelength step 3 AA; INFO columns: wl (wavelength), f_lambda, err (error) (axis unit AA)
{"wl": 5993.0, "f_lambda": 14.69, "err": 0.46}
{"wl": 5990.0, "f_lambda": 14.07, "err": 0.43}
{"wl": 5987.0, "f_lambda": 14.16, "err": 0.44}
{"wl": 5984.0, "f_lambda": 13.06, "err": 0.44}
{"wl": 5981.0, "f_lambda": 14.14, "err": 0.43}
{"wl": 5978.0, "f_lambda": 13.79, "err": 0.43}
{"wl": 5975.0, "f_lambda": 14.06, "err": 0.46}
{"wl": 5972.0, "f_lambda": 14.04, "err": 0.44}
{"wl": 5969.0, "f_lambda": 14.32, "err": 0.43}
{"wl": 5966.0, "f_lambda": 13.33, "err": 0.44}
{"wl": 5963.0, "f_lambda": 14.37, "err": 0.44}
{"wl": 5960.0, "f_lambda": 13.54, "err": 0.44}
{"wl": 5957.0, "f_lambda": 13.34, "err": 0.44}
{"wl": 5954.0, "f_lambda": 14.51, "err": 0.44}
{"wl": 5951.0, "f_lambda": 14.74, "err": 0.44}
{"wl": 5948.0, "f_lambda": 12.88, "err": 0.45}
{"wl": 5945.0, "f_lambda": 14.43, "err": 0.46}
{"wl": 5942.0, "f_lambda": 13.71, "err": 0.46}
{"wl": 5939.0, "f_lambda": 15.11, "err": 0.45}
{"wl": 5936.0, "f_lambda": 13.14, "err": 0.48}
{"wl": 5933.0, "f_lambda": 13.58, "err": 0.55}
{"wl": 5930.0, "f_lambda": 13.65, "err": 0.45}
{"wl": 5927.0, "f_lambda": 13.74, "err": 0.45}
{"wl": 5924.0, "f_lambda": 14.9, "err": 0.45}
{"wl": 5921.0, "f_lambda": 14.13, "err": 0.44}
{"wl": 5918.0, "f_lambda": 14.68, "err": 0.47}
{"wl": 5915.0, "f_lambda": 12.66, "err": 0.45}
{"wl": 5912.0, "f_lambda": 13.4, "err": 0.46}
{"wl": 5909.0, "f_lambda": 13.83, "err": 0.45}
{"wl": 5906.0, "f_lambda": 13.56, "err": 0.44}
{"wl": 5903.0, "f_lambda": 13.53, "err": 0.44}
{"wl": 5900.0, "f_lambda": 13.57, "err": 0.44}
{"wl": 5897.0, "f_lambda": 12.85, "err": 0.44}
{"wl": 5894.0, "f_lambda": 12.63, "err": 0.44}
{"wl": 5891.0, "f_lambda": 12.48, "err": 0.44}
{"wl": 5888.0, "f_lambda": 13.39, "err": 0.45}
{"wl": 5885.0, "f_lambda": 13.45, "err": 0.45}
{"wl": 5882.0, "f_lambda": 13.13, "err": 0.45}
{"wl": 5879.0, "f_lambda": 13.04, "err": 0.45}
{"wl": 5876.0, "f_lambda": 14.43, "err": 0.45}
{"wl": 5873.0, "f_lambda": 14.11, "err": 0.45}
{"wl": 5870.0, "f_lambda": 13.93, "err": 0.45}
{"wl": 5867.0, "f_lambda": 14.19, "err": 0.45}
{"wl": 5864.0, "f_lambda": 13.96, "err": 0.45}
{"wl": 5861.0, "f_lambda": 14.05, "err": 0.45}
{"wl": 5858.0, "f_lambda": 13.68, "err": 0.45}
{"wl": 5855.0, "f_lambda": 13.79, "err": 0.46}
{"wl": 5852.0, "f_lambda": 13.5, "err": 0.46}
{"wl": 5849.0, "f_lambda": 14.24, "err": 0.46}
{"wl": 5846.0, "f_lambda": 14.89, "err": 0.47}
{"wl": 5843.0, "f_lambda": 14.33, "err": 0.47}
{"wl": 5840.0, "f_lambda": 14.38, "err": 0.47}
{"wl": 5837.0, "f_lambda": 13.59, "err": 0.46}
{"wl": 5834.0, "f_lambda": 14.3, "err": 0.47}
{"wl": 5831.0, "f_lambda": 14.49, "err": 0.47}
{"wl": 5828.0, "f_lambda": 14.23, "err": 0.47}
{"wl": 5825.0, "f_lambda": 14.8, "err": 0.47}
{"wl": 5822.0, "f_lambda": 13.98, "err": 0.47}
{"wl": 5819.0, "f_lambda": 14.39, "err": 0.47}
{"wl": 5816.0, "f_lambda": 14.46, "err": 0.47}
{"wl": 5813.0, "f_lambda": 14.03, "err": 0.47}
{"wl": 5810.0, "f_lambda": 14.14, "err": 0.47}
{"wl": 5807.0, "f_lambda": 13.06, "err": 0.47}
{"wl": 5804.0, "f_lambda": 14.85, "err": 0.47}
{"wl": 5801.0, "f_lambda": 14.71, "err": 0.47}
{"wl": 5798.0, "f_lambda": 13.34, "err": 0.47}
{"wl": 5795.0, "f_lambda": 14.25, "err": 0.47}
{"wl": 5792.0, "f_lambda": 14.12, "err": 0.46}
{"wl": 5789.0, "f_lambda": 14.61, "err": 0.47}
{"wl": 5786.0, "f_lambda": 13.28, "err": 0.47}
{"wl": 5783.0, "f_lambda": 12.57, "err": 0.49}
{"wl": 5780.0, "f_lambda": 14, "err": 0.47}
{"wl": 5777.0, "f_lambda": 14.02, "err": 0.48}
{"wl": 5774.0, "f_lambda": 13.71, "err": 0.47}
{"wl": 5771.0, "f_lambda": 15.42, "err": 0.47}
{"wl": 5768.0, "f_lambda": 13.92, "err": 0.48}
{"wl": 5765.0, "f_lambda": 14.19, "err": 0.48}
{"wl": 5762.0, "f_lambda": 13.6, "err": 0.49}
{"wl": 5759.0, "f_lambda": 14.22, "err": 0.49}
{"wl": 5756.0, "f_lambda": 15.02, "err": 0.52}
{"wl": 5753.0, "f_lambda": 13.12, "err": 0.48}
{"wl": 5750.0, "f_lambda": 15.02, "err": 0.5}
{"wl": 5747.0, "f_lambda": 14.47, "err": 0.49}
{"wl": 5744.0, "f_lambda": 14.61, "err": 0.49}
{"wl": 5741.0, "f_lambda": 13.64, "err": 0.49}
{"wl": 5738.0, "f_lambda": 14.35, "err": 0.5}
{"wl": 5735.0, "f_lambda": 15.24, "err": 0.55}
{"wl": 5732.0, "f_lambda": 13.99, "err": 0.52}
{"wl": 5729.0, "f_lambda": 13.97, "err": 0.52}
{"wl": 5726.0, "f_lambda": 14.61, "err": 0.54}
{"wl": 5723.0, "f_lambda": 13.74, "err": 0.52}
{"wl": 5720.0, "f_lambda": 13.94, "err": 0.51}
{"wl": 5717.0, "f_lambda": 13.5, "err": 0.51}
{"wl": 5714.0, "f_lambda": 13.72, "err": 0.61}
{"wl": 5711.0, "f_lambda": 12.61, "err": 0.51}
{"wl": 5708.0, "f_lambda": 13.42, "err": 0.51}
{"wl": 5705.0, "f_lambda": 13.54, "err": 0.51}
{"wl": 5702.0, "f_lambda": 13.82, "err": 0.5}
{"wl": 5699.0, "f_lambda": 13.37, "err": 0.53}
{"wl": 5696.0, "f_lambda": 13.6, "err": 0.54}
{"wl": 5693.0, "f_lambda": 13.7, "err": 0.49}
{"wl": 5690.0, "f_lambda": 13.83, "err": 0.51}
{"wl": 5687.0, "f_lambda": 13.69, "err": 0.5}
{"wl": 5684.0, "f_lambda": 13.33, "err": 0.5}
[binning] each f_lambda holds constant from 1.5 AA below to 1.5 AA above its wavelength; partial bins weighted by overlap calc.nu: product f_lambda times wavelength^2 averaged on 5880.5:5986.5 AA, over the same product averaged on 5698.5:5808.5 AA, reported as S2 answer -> 1.04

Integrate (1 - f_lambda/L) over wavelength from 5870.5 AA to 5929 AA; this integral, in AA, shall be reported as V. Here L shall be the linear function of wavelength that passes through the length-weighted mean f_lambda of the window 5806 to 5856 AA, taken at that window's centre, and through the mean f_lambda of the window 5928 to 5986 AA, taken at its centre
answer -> 1.88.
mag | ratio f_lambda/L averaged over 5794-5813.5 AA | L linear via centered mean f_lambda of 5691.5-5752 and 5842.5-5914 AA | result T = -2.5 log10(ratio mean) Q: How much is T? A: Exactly -0.02 mag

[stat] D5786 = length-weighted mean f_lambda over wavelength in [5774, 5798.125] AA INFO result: 13.8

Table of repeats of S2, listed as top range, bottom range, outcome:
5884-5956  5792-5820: 1.01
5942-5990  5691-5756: 1.09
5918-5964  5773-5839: 1.04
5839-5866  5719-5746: 1.03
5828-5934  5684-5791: 1.04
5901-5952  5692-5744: 1.08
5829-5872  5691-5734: 1.08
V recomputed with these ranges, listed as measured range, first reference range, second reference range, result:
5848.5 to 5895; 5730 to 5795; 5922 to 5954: 1.5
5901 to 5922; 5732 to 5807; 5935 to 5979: 0.5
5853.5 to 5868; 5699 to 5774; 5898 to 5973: 0.0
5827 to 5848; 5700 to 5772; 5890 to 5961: -0.7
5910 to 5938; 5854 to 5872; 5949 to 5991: 0.3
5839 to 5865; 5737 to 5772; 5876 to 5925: -0.7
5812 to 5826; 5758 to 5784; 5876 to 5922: -0.6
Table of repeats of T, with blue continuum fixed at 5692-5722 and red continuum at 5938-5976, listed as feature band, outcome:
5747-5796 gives -0.03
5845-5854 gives -0.03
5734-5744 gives -0.06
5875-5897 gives 0.06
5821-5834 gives -0.05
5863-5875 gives -0.02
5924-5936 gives 0.02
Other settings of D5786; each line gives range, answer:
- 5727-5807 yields 14.1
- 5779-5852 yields 14.1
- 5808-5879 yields 14.1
